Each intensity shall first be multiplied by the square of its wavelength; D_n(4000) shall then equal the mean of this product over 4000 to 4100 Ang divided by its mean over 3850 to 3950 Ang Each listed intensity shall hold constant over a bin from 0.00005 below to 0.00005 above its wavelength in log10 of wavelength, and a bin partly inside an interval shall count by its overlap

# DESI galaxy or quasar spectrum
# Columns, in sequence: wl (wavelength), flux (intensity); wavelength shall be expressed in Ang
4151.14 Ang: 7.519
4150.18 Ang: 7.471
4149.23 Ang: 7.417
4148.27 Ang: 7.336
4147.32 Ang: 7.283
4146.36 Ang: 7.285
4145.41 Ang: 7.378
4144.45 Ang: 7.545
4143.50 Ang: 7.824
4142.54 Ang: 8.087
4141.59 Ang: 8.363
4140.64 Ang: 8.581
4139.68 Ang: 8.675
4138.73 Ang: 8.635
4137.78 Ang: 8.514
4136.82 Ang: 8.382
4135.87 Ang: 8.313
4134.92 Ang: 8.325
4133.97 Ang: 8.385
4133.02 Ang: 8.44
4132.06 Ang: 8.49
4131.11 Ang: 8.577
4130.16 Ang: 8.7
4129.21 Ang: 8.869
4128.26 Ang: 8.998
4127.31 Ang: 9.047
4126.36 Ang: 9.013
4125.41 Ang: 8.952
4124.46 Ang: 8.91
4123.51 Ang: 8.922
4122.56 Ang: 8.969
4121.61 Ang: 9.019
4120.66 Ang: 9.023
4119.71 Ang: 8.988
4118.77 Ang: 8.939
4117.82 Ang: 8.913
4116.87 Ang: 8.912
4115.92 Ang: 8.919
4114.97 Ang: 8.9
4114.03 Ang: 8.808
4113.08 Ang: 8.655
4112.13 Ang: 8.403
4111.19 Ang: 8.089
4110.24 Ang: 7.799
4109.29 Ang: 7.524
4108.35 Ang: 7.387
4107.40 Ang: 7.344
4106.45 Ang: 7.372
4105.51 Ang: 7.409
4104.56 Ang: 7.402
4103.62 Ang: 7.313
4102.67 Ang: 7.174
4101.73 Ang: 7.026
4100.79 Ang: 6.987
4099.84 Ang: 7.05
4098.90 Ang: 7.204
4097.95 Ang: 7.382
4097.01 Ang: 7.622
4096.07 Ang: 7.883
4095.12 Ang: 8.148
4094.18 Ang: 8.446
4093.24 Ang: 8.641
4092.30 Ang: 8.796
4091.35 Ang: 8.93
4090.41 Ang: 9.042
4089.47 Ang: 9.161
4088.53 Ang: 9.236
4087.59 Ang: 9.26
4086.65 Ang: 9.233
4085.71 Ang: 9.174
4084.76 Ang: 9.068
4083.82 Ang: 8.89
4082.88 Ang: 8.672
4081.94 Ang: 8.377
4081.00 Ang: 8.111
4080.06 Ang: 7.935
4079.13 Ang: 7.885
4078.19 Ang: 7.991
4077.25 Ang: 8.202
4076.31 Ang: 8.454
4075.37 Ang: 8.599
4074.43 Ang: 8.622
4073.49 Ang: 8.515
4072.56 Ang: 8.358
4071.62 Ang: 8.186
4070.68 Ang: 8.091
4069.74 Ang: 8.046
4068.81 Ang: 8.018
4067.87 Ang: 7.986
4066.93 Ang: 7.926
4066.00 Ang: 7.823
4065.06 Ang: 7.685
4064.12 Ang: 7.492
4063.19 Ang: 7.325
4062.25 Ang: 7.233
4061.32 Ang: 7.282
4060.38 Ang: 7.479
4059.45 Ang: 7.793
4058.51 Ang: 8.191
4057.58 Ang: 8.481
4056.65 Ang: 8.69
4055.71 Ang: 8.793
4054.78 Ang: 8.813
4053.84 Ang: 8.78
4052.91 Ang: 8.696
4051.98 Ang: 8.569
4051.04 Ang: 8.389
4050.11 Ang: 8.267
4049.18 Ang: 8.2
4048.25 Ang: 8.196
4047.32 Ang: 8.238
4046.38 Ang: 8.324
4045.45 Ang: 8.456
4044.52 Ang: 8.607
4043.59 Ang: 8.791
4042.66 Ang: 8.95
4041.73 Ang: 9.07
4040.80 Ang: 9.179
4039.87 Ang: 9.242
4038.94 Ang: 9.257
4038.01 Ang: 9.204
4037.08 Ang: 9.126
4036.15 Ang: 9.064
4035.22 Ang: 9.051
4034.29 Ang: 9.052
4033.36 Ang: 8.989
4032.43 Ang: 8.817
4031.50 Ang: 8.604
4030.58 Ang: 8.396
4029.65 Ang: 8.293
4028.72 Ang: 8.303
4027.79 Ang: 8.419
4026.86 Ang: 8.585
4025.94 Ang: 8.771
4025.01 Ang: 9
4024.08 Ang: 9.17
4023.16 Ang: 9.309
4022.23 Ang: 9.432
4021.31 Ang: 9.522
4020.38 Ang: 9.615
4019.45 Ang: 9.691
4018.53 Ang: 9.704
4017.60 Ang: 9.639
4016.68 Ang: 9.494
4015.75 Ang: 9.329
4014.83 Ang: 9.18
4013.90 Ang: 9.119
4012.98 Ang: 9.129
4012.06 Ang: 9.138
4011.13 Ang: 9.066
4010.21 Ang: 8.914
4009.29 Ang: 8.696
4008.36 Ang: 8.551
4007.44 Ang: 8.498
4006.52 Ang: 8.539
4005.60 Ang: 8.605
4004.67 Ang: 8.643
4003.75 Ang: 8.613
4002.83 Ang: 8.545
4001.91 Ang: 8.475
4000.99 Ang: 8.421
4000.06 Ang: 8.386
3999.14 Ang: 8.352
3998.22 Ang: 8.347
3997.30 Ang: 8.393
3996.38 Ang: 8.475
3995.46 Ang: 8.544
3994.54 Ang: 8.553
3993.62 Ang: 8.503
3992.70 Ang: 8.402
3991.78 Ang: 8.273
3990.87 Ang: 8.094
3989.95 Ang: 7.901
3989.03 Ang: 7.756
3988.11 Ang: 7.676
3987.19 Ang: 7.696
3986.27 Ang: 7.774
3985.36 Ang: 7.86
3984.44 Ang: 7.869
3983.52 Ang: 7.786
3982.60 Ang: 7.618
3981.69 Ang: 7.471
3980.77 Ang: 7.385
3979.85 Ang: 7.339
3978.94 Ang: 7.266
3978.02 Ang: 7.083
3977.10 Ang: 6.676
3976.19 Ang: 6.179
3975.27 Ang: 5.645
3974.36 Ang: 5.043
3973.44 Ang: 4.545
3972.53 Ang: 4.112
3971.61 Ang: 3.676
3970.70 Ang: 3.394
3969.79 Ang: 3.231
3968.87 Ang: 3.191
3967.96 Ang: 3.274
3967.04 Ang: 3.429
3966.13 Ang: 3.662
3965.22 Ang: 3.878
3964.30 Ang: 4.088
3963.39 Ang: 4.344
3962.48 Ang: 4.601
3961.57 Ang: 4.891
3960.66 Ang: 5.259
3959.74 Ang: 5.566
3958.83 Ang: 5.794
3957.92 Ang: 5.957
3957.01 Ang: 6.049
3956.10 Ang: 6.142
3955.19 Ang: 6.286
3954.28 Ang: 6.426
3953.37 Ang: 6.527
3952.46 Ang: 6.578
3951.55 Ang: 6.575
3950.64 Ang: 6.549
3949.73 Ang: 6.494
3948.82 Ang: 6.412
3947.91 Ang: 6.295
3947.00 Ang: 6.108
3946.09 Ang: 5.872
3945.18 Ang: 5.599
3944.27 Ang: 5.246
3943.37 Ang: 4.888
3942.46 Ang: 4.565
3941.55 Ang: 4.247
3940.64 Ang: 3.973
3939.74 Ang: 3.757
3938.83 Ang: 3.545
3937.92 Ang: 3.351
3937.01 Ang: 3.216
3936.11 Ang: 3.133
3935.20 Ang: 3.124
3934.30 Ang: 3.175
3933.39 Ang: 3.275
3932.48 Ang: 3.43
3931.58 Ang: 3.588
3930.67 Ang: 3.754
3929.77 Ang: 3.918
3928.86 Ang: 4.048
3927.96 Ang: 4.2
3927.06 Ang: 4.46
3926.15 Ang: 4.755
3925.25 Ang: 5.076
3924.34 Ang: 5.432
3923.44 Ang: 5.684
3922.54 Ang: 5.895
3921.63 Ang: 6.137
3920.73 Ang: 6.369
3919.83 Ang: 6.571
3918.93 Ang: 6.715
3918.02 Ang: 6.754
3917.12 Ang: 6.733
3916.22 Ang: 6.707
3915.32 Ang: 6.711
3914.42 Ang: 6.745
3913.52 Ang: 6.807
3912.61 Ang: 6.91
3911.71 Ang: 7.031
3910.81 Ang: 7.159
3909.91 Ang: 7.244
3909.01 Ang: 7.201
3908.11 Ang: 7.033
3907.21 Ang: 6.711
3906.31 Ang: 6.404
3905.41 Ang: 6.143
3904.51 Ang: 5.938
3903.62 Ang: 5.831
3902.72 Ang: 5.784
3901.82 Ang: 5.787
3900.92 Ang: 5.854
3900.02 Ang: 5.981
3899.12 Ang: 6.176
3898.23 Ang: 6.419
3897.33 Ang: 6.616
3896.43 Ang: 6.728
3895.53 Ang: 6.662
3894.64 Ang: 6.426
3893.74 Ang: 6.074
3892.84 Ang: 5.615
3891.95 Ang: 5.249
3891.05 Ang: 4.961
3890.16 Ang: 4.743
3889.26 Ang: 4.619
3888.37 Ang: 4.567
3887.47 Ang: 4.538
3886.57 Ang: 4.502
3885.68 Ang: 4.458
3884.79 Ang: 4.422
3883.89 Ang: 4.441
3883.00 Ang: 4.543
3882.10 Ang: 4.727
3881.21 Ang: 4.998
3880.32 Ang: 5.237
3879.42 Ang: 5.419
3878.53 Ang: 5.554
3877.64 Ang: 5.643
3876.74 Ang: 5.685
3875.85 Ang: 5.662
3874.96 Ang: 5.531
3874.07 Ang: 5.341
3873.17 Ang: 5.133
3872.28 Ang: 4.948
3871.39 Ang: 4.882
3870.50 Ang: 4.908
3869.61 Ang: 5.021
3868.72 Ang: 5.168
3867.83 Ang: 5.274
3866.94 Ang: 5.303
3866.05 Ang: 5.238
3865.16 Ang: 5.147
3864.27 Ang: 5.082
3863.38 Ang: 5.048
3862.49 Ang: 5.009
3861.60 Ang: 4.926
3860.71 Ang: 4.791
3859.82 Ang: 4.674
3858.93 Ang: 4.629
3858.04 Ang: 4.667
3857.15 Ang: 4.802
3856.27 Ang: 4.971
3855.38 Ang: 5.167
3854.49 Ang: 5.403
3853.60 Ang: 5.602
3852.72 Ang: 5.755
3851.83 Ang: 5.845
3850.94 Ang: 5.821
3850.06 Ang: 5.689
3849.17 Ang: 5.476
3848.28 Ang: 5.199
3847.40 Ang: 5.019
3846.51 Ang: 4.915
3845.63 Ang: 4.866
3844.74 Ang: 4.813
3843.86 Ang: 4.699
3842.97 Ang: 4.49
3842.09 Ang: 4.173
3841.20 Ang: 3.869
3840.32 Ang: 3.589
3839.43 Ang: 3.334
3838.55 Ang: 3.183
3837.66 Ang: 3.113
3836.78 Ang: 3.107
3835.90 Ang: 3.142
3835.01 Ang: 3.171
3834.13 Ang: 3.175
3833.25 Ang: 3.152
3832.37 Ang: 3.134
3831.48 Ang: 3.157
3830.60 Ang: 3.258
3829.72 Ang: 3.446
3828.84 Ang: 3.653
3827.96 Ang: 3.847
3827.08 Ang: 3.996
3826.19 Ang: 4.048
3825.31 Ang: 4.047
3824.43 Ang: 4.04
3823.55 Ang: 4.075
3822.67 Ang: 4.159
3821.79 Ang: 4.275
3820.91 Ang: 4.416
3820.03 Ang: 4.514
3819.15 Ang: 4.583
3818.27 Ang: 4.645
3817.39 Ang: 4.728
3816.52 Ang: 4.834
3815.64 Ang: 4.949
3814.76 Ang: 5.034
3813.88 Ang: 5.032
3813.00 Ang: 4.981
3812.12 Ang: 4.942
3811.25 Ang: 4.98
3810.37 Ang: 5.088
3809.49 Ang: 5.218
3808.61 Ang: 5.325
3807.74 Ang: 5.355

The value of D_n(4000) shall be 1.73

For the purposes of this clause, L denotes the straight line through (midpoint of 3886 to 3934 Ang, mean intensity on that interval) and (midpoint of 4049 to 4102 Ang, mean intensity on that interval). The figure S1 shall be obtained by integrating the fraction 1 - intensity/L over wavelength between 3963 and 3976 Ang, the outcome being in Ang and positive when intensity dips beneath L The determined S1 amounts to 5.1 Ang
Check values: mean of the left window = 5.74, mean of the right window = 8.24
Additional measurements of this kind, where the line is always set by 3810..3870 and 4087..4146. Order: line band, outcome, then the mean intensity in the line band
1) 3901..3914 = -2.6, 6.55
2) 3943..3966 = 1.6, 5.67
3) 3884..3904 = -1.0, 5.53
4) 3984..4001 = -4.0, 8.17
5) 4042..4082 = -3.4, 8.21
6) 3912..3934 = 0.8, 5.44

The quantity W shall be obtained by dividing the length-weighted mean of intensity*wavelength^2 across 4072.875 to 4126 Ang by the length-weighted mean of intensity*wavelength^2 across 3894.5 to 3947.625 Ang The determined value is 1.66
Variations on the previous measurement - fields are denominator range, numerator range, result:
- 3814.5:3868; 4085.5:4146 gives 2.15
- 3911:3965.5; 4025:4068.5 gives 1.69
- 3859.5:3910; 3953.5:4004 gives 1.25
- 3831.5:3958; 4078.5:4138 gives 1.79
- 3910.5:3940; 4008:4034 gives 1.86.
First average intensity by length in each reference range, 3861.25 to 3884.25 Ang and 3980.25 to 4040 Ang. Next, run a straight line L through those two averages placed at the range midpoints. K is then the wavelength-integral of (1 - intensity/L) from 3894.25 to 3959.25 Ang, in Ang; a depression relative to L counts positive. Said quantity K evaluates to 8.3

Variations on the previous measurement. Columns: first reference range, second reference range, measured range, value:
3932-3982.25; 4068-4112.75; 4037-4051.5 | -3.4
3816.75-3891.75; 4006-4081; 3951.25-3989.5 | 6.9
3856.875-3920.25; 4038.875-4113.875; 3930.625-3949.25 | 6.0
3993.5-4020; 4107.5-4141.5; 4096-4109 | 2.0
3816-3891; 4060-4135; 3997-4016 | -4.9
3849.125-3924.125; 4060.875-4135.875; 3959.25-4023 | -2.9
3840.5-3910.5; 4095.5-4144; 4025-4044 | -4.2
